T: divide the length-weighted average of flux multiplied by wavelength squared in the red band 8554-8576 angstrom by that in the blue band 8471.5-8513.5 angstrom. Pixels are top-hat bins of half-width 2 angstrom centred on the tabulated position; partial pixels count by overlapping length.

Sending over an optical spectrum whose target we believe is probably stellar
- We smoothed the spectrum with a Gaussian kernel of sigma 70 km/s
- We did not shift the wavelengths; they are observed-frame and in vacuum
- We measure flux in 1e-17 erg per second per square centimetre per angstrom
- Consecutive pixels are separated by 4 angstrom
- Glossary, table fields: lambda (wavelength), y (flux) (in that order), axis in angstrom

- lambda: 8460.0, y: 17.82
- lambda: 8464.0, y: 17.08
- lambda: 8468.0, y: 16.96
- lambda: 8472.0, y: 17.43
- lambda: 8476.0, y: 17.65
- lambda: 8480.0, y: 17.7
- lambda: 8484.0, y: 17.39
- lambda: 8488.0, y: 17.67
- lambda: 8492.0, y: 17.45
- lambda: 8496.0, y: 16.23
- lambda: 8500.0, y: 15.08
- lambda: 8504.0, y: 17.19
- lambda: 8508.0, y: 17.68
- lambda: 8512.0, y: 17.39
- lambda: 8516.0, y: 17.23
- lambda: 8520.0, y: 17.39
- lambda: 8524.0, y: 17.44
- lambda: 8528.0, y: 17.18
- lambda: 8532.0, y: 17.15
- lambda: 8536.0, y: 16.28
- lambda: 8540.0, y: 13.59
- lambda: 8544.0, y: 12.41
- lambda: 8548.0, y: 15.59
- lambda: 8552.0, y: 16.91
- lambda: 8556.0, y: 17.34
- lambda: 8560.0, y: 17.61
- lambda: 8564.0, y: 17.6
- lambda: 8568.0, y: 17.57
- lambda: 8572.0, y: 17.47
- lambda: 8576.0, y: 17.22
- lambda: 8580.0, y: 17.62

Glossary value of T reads 1.0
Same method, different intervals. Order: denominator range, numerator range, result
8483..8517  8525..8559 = 0.94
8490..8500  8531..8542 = 0.95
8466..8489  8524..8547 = 0.90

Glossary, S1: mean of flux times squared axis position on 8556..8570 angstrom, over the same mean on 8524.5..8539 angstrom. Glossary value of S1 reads 1.06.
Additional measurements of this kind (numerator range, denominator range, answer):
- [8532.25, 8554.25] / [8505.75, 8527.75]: 0.88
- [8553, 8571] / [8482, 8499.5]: 1.05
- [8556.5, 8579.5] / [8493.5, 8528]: 1.04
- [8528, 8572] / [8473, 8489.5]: 0.94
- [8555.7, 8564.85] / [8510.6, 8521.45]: 1.02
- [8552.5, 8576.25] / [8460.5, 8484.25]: 1.03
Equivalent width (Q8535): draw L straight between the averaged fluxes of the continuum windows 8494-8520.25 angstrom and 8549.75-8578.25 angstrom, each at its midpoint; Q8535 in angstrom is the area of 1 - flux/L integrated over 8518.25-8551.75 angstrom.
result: 2.3 angstrom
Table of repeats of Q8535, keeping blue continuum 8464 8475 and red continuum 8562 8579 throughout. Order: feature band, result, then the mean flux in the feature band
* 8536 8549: 2.5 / 14.1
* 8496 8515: 0.6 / 16.8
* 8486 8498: 0.1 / 17.1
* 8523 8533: 0.1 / 17.2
